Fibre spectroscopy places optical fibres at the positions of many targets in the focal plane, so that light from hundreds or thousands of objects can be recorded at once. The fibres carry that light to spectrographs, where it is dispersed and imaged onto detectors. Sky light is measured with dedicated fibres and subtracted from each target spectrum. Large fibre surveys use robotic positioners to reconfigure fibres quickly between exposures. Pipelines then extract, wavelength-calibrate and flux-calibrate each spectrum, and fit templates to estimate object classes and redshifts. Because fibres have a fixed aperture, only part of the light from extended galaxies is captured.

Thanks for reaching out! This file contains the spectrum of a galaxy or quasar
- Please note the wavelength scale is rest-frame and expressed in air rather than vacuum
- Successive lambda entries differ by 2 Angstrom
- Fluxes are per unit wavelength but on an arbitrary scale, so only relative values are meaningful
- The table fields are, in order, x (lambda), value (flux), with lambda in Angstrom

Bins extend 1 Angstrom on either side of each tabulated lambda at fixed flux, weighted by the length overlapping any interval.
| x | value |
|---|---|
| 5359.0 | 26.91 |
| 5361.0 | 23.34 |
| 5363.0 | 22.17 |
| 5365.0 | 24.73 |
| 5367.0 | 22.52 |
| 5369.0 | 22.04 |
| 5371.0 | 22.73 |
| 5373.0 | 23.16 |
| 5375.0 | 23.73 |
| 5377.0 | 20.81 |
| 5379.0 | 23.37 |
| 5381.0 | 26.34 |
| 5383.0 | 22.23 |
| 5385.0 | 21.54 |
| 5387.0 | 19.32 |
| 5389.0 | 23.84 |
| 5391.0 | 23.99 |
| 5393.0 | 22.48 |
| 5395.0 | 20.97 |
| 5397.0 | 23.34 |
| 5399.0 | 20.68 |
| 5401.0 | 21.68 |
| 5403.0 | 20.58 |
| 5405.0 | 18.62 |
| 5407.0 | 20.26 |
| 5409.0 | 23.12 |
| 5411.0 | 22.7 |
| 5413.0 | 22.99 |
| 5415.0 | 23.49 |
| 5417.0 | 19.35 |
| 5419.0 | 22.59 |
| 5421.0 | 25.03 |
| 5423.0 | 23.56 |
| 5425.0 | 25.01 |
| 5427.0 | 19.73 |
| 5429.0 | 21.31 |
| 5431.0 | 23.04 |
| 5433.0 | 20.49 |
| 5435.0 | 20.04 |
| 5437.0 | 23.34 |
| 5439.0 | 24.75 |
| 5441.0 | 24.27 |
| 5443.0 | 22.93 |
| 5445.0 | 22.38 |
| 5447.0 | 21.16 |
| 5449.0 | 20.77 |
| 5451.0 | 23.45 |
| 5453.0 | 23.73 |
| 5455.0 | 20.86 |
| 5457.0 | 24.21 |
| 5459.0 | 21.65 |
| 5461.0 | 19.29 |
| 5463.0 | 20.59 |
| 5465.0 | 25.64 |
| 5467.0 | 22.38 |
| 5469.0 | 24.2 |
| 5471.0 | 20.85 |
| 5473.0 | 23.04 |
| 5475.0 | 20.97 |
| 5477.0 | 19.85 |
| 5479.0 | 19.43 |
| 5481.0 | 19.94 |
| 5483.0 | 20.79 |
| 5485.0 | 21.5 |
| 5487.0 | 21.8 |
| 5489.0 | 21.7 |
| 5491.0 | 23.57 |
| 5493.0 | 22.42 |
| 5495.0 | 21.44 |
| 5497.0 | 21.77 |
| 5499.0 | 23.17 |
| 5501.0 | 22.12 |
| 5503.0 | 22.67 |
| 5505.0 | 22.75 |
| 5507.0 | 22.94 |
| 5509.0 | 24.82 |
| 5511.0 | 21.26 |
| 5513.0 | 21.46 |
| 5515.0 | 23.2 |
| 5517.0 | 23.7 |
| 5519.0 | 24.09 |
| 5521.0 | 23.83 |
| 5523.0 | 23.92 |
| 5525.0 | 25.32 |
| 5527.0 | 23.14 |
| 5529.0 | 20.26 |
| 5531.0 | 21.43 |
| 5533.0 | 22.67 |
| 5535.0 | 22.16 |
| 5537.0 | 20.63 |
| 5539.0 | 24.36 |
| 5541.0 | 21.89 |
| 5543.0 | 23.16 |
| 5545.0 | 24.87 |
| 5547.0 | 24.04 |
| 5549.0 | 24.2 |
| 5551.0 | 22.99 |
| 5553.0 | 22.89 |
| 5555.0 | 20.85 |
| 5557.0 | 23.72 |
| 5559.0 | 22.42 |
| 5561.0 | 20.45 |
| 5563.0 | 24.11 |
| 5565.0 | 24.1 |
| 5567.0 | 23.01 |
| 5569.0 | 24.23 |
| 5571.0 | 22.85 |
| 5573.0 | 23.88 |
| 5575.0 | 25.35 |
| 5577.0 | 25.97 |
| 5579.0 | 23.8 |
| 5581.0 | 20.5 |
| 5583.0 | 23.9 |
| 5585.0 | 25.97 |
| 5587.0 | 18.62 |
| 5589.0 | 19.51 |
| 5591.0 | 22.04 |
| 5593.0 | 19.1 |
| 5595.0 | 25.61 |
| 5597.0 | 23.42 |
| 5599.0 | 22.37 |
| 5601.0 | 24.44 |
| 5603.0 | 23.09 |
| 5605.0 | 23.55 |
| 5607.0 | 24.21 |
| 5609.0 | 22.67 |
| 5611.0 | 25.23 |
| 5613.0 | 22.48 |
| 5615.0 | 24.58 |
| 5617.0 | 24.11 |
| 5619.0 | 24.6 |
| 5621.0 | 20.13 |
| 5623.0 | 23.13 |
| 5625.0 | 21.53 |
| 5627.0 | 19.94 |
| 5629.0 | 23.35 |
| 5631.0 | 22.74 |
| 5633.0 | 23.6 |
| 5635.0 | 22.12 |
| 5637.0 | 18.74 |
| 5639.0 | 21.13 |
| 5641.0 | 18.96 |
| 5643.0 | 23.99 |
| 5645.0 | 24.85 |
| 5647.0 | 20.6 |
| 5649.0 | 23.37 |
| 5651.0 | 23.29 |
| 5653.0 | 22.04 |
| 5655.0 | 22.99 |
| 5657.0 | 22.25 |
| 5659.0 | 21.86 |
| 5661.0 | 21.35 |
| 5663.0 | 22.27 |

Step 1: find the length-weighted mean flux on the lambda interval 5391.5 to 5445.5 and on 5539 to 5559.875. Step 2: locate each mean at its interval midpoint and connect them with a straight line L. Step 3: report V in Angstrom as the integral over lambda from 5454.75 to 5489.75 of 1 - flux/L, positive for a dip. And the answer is 1.5 Angstrom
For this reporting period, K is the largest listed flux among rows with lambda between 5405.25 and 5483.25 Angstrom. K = 25.64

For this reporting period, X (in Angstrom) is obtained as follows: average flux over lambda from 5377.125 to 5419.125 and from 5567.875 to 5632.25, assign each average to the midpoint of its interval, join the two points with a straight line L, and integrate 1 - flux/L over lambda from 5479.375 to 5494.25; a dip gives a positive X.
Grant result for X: 0.6 Angstrom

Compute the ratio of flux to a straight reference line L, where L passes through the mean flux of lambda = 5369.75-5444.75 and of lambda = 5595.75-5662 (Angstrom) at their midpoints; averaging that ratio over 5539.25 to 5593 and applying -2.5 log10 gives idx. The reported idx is -0.02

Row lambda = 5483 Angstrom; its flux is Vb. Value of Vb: 20.79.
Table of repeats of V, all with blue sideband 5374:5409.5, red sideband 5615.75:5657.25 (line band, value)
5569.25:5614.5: -1.9 Angstrom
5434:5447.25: -0.4 Angstrom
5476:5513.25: 0.4 Angstrom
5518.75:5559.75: -1.5 Angstrom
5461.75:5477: -0.1 Angstrom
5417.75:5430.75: -0.4 Angstrom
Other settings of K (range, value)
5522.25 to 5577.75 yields 25.97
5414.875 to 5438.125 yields 25.03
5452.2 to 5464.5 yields 24.21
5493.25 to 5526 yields 25.32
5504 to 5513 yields 24.82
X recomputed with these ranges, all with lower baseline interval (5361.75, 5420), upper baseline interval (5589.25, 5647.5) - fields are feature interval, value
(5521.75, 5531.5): -0.2 Angstrom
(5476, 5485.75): 0.9 Angstrom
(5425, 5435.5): 0.5 Angstrom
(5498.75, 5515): -0.2 Angstrom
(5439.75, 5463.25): 0.2 Angstrom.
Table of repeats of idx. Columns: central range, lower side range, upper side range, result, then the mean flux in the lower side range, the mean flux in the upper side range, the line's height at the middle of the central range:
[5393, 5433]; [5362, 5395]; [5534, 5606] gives 0.04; 22.8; 23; 22.8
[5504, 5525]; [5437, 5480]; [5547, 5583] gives -0.02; 22.2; 23.3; 22.8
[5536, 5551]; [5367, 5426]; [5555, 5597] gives -0.02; 22.4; 22.9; 22.8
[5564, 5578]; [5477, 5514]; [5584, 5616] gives -0.07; 21.9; 22.9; 22.6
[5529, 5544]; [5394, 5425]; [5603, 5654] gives 0.01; 22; 22.6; 22.4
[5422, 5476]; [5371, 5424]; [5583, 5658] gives 0.00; 22.3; 22.6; 22.4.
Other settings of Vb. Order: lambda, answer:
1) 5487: 21.8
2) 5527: 23.14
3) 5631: 22.74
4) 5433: 20.49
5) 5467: 22.38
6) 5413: 22.99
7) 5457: 24.21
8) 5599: 22.37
